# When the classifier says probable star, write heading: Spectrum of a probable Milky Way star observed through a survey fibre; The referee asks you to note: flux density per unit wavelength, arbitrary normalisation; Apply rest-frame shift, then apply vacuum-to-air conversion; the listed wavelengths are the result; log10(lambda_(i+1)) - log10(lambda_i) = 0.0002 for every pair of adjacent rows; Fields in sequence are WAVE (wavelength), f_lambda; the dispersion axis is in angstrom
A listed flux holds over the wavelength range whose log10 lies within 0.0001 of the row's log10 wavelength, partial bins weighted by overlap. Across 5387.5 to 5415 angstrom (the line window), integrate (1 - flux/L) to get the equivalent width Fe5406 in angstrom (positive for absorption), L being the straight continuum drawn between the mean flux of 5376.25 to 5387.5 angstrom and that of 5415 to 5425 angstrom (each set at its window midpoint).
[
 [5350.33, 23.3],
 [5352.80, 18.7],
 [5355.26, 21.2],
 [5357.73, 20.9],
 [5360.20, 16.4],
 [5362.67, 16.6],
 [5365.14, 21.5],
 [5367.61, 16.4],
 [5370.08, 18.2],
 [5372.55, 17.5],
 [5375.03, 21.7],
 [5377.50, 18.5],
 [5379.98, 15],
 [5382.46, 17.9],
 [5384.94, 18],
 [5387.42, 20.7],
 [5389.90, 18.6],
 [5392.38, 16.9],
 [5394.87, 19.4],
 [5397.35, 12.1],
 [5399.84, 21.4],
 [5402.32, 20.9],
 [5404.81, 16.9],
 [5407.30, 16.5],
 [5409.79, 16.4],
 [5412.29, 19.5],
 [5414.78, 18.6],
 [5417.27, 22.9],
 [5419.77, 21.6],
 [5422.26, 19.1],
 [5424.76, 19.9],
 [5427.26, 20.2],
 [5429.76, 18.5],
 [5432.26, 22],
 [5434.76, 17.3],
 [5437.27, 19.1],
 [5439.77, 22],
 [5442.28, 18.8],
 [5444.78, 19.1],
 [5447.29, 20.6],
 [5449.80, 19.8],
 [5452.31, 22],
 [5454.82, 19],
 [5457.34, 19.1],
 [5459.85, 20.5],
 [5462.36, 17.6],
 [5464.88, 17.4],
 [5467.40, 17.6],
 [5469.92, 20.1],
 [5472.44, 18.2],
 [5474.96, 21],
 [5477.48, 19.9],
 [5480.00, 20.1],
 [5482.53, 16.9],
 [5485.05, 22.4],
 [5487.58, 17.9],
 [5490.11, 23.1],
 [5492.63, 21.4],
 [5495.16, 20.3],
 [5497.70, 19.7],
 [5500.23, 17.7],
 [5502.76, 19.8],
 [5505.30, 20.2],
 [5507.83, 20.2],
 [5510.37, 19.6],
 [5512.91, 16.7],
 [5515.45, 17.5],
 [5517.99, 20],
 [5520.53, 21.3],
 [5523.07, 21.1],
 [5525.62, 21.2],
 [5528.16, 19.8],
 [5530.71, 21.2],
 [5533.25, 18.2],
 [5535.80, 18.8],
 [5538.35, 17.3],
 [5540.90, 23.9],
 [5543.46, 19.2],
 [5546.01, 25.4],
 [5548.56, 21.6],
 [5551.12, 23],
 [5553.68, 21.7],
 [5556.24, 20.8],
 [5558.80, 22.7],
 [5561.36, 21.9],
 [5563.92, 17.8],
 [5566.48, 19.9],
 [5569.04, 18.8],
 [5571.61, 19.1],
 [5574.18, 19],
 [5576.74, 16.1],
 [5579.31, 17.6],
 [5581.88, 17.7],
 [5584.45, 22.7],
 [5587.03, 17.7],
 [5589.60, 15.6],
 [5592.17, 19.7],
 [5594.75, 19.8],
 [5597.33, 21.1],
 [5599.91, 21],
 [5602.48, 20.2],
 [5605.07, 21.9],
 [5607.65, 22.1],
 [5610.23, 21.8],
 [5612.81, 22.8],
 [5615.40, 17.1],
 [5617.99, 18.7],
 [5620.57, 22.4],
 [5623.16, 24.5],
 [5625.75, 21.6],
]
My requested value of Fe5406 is 1.8 angstrom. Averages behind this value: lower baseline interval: 17.8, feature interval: 18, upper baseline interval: 20.7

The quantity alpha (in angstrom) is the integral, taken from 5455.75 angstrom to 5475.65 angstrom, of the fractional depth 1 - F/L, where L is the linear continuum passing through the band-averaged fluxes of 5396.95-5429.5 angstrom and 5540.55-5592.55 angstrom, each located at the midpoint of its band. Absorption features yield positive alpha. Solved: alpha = 0.5 angstrom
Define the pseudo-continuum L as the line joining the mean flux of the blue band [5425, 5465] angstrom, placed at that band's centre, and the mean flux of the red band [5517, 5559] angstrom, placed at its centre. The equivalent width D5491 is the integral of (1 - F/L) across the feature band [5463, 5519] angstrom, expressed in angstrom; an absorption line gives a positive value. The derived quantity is 2.42 angstrom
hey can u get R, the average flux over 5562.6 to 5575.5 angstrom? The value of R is 18.9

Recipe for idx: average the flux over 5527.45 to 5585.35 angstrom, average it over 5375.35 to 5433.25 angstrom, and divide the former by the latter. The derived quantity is 1.07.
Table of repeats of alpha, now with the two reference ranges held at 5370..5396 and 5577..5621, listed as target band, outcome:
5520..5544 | -1.0 angstrom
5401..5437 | -1.3 angstrom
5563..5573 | 0.4 angstrom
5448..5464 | -0.6 angstrom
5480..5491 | -0.5 angstrom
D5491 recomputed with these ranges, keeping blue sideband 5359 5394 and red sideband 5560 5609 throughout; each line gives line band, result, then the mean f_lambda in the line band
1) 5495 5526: -0.93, 19.6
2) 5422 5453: -2.22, 19.9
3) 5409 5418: -0.44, 19.3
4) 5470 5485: -0.60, 19.6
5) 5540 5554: -2.36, 22.5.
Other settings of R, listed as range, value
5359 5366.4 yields 18.2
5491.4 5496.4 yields 20.8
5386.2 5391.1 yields 19.7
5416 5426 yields 20.9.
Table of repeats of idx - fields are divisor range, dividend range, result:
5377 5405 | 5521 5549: 1.15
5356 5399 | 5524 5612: 1.12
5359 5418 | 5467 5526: 1.08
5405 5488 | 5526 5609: 1.04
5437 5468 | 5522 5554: 1.07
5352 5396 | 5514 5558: 1.12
